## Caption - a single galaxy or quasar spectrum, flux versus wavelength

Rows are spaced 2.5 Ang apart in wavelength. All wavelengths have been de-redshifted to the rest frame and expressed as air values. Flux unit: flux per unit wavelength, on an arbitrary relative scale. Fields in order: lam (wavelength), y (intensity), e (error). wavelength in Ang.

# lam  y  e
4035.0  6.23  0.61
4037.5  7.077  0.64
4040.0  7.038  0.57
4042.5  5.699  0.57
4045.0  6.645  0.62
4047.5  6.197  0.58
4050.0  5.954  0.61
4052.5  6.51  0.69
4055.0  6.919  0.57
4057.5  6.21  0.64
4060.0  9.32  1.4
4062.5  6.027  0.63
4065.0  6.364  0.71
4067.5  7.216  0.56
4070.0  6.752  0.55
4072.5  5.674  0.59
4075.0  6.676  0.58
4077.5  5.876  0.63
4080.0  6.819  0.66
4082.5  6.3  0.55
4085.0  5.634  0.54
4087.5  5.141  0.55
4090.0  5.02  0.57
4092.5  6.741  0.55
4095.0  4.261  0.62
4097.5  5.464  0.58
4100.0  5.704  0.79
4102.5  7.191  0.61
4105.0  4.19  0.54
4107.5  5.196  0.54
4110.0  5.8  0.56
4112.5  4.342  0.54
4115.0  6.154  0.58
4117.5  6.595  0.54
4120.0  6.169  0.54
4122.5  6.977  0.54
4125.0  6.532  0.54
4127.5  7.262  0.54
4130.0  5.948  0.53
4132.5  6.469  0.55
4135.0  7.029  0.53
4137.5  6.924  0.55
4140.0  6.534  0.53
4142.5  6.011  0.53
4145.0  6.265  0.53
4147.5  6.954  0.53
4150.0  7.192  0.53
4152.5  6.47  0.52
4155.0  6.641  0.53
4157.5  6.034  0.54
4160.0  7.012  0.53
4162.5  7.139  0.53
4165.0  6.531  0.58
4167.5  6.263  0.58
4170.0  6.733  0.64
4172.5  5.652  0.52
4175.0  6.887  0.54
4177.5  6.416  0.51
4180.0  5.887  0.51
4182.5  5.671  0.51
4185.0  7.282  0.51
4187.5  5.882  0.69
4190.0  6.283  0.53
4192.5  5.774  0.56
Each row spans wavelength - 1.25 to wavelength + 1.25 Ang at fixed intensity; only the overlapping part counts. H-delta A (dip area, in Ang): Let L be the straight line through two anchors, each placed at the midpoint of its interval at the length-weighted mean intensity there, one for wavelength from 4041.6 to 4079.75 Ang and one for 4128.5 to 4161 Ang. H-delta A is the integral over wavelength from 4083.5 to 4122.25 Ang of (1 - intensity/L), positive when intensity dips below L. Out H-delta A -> 5.6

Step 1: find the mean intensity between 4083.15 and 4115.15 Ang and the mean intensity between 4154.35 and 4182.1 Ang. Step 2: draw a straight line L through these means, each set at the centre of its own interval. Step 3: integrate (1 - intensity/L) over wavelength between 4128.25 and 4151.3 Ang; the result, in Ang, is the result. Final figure -2.2 Ang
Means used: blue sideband 5.44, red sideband 6.44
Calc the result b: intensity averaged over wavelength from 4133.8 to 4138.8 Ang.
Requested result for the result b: 6.97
